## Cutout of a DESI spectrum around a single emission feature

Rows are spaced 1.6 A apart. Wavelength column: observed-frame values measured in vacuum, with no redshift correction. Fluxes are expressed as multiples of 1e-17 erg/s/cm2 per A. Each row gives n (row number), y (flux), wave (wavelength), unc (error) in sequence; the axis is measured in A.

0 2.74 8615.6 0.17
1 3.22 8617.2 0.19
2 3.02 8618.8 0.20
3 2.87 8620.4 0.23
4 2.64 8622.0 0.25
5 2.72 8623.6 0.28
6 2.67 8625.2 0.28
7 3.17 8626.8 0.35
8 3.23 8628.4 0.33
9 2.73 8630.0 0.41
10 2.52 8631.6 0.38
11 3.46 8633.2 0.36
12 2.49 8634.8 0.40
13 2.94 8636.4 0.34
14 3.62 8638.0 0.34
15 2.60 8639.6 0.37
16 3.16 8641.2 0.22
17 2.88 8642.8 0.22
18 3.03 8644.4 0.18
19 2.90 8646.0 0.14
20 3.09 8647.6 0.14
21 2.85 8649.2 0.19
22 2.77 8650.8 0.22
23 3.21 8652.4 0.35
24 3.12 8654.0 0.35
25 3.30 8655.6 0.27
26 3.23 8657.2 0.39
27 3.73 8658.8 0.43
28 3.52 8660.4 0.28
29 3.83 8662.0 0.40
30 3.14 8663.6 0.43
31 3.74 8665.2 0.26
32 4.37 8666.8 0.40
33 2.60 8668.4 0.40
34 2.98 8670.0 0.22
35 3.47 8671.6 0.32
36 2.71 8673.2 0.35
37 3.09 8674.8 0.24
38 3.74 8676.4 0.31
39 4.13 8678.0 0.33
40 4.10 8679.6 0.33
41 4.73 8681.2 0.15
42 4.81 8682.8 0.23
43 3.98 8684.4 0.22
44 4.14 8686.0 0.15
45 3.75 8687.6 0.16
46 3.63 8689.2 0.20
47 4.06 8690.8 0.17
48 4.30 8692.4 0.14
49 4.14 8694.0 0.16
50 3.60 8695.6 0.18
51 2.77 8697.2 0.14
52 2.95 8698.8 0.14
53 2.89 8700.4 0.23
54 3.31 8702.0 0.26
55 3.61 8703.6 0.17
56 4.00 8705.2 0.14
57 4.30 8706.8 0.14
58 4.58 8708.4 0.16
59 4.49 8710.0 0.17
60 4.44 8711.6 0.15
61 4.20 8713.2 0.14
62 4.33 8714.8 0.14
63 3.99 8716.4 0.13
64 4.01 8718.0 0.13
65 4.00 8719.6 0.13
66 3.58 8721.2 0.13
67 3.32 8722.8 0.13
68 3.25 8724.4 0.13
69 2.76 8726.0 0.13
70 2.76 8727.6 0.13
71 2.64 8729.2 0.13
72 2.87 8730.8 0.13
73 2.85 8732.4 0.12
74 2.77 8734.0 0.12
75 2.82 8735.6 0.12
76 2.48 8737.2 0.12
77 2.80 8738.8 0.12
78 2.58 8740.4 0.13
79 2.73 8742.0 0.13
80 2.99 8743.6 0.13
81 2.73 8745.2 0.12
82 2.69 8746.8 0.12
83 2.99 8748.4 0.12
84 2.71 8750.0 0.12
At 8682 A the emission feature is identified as H-alpha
